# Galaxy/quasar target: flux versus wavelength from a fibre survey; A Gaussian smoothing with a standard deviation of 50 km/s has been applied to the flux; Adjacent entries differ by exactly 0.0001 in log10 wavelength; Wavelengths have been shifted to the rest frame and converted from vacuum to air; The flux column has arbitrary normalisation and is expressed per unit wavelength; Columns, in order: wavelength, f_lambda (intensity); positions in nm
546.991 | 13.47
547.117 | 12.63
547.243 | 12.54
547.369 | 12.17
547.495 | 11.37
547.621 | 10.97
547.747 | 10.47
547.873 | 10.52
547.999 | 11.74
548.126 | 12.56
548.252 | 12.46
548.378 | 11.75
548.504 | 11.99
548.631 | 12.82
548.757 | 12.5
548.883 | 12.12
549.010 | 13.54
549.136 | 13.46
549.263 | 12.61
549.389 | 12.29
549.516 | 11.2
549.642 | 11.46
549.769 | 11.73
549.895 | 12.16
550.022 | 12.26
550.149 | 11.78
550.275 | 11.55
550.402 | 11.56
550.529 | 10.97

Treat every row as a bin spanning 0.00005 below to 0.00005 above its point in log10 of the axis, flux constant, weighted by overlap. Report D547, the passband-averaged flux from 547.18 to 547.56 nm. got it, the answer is 12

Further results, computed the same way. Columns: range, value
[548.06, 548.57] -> 12.2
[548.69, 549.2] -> 12.9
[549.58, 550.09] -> 11.9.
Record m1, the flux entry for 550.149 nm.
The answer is 11.78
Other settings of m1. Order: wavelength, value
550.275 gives 11.55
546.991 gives 13.47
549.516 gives 11.2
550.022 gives 12.26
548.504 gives 11.99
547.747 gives 10.47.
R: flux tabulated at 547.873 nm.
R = 10.52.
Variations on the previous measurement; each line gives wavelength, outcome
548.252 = 12.46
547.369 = 12.17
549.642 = 11.46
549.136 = 13.46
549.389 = 12.29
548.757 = 12.5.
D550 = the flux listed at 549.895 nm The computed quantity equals 12.16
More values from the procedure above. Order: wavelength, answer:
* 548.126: 12.56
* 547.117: 12.63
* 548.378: 11.75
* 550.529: 10.97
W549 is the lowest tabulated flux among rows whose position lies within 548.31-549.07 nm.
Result 11.75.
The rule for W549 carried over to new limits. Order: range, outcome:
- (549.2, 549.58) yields 11.2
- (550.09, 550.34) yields 11.55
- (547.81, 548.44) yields 10.52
